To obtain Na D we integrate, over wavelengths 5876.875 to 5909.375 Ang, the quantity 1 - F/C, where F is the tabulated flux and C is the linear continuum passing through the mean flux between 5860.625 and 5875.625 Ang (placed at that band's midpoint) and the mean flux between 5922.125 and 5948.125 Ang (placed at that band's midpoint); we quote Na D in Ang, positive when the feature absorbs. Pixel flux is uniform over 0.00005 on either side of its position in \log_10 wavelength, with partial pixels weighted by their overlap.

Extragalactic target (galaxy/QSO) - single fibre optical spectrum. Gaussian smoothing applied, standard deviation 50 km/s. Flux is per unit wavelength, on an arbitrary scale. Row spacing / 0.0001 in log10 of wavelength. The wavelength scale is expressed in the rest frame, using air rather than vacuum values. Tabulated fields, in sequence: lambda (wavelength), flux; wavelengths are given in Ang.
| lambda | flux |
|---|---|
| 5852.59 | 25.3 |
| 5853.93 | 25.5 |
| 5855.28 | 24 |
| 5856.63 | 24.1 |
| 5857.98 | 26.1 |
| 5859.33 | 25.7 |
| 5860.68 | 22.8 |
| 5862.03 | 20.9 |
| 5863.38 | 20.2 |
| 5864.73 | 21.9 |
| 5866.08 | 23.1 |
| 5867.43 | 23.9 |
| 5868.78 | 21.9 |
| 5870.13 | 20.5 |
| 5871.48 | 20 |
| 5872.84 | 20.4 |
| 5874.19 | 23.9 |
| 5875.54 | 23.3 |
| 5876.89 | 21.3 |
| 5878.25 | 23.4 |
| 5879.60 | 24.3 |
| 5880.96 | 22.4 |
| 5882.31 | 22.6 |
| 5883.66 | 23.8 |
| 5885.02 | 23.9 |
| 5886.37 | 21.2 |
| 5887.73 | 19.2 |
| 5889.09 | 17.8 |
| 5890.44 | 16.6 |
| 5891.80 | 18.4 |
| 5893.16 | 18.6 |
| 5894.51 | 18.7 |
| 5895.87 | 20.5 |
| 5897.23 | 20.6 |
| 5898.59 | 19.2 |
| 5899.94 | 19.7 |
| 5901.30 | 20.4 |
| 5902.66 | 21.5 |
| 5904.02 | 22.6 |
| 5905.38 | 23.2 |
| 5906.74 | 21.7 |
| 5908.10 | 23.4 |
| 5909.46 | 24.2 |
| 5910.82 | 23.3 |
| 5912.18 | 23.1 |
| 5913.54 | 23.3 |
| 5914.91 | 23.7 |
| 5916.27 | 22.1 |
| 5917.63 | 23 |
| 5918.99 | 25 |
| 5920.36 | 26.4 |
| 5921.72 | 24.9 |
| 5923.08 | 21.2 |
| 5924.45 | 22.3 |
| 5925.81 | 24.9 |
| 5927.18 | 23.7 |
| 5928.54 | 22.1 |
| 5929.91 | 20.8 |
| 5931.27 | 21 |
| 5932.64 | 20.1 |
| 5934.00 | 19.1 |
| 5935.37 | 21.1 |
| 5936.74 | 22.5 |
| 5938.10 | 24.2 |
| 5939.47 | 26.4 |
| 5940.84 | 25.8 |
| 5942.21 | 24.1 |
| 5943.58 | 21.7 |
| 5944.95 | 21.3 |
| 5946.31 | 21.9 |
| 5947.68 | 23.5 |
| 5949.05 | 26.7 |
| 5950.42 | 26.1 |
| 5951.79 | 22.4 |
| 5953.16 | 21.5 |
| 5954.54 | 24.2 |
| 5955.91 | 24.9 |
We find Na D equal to 1.45 Ang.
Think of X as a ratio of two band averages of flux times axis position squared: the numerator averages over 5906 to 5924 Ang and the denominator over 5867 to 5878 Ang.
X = 1.09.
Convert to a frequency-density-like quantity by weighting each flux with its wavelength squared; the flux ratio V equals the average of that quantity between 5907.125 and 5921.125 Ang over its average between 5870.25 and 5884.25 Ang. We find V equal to 1.07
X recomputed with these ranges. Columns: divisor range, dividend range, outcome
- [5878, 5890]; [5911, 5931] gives 1.08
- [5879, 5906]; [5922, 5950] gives 1.11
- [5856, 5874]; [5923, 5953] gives 1.04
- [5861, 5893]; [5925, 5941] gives 1.07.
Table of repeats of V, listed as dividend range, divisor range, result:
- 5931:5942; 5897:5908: 1.08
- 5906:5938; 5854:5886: 1.01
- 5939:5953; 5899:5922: 1.05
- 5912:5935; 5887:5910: 1.13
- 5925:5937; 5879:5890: 1.01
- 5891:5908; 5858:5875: 0.93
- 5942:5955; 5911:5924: 1.00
